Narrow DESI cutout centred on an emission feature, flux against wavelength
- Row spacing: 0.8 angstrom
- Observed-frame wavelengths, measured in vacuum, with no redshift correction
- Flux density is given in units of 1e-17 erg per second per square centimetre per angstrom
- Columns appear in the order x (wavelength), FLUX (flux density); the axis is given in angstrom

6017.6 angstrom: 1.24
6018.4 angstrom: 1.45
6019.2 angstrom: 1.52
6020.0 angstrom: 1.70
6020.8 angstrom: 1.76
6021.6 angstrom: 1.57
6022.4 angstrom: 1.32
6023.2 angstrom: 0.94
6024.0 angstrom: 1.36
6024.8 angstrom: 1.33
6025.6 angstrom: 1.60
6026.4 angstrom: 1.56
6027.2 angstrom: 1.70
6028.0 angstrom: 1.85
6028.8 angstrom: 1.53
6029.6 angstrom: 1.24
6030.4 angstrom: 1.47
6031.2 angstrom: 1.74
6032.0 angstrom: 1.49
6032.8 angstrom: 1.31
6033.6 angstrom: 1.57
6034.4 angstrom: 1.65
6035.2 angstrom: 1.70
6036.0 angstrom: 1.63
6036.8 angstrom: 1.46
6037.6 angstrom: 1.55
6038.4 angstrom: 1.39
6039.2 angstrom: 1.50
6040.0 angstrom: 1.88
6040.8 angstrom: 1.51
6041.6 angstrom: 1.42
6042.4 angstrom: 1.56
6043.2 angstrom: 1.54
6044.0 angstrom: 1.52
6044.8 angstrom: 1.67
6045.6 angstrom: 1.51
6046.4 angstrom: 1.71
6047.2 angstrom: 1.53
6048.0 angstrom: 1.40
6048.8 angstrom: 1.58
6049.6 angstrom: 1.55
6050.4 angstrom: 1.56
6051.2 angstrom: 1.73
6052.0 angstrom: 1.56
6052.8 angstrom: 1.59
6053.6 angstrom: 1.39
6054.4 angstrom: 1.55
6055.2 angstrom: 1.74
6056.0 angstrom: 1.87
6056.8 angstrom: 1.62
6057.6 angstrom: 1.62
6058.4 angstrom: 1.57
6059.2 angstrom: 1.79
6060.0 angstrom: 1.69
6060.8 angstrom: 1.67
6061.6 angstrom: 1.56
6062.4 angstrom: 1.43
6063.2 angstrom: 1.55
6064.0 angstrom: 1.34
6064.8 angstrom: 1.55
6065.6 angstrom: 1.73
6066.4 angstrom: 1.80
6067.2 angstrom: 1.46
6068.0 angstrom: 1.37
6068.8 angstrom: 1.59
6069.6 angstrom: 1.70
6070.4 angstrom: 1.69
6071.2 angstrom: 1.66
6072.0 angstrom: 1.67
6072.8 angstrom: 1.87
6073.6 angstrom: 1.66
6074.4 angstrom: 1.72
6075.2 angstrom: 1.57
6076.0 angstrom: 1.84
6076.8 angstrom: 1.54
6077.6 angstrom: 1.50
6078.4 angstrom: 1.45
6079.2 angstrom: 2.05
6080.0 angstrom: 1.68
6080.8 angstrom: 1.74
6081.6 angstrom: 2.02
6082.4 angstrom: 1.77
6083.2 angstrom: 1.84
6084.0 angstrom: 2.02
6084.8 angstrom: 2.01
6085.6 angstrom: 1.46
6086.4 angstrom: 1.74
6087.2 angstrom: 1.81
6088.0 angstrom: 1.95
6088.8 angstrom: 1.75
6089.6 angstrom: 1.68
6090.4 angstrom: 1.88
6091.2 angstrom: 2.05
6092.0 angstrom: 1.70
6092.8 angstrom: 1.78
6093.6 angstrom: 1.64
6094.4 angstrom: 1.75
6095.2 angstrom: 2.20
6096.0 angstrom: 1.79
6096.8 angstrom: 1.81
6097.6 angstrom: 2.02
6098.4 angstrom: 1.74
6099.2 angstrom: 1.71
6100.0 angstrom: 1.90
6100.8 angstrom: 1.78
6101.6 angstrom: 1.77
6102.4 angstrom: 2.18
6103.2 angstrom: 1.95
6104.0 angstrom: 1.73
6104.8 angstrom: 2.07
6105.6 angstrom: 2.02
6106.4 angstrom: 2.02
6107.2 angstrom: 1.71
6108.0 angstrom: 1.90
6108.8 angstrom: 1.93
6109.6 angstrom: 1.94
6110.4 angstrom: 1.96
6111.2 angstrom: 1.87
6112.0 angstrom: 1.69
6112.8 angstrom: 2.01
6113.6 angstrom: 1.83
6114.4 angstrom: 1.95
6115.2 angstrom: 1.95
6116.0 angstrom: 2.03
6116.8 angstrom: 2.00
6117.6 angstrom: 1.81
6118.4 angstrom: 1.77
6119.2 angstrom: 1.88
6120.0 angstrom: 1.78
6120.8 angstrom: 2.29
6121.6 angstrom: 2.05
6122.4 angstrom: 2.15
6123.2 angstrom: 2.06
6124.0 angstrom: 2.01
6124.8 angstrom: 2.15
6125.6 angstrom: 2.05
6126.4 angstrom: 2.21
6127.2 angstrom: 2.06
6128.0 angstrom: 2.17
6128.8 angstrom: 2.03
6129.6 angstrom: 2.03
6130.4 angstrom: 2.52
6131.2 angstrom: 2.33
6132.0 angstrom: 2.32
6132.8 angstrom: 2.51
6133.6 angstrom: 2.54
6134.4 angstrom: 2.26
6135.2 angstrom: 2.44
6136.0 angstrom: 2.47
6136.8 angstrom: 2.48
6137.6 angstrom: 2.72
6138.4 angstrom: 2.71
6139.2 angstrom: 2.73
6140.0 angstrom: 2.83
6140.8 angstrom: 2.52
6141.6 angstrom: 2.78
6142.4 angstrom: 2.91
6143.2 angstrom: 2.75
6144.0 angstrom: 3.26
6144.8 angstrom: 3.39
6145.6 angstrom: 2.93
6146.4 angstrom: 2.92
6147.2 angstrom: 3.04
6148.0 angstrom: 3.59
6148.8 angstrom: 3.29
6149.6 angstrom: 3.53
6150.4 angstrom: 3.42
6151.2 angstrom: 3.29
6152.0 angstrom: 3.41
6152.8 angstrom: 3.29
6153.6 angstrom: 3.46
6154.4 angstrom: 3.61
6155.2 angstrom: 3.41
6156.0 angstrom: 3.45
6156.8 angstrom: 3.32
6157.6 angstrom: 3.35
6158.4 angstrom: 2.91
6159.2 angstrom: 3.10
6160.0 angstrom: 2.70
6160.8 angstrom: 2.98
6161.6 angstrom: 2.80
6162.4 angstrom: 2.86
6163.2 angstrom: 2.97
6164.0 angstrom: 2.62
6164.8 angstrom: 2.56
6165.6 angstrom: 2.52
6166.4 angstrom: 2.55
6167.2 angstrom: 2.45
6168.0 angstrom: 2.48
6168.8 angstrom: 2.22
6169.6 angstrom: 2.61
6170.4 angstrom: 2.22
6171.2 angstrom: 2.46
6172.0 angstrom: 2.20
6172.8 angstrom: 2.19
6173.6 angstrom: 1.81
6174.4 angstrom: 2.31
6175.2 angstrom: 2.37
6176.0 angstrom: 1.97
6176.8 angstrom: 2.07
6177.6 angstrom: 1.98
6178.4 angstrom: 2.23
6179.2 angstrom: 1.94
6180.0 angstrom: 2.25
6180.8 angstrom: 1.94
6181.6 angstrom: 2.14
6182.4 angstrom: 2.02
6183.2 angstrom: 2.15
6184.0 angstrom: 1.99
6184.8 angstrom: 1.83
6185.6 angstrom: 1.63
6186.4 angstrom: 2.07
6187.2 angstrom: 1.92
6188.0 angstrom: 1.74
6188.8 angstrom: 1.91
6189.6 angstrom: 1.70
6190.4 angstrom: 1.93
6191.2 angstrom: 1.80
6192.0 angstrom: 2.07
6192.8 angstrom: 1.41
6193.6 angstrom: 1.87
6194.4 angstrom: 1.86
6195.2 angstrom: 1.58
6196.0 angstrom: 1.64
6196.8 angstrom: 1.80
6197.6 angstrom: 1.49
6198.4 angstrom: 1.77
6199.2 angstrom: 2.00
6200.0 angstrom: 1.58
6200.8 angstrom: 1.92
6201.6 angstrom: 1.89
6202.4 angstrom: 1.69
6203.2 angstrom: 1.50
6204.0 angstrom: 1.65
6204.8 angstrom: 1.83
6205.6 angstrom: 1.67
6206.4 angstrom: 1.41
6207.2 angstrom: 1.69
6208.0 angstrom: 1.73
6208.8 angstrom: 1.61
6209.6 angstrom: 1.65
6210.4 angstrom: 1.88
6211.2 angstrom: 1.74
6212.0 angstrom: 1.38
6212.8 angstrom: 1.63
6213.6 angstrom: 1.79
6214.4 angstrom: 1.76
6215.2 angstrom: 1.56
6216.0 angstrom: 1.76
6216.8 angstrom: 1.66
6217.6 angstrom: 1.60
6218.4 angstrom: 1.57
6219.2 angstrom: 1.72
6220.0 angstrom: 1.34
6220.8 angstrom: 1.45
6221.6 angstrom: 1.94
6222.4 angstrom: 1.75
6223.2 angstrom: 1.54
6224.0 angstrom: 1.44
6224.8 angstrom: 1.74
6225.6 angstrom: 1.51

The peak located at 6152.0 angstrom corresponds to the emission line C III]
